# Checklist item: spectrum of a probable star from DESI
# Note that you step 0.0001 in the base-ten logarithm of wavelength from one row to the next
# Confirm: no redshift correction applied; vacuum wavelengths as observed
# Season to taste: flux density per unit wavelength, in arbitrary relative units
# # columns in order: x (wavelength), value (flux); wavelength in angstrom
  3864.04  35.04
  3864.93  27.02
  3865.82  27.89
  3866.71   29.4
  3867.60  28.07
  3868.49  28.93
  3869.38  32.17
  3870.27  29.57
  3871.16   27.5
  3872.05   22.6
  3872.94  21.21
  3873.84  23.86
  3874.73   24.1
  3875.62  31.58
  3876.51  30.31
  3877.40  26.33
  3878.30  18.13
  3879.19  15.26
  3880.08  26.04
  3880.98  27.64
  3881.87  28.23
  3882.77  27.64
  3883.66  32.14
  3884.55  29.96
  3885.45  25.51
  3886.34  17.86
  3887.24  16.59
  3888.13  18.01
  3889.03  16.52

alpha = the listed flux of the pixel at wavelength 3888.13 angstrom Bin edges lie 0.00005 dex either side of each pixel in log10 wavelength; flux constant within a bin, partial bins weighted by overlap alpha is 18.01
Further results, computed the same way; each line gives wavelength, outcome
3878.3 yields 18.13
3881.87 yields 28.23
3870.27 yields 29.57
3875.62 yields 31.58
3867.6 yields 28.07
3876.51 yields 30.31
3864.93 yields 27.02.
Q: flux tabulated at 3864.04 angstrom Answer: 35.04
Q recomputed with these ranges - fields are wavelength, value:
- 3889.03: 16.52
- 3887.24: 16.59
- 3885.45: 25.51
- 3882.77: 27.64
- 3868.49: 28.93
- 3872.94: 21.21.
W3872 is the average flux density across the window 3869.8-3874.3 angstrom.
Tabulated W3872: 25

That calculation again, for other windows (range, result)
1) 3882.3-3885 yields 29.9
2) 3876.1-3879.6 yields 22.5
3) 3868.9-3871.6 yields 29.8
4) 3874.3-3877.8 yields 28.2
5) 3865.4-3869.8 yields 29.3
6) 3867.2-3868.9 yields 28.5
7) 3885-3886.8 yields 21.6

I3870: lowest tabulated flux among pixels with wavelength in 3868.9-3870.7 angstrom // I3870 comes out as 29.57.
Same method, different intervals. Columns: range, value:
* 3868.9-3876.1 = 21.21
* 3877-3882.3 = 15.26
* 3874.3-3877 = 24.1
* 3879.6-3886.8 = 17.86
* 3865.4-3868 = 27.89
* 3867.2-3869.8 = 28.07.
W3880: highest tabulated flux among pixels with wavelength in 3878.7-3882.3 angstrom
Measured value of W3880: 28.23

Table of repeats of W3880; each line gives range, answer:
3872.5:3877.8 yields 31.58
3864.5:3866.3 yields 27.89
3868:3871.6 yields 32.17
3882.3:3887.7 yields 32.14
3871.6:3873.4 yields 22.6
